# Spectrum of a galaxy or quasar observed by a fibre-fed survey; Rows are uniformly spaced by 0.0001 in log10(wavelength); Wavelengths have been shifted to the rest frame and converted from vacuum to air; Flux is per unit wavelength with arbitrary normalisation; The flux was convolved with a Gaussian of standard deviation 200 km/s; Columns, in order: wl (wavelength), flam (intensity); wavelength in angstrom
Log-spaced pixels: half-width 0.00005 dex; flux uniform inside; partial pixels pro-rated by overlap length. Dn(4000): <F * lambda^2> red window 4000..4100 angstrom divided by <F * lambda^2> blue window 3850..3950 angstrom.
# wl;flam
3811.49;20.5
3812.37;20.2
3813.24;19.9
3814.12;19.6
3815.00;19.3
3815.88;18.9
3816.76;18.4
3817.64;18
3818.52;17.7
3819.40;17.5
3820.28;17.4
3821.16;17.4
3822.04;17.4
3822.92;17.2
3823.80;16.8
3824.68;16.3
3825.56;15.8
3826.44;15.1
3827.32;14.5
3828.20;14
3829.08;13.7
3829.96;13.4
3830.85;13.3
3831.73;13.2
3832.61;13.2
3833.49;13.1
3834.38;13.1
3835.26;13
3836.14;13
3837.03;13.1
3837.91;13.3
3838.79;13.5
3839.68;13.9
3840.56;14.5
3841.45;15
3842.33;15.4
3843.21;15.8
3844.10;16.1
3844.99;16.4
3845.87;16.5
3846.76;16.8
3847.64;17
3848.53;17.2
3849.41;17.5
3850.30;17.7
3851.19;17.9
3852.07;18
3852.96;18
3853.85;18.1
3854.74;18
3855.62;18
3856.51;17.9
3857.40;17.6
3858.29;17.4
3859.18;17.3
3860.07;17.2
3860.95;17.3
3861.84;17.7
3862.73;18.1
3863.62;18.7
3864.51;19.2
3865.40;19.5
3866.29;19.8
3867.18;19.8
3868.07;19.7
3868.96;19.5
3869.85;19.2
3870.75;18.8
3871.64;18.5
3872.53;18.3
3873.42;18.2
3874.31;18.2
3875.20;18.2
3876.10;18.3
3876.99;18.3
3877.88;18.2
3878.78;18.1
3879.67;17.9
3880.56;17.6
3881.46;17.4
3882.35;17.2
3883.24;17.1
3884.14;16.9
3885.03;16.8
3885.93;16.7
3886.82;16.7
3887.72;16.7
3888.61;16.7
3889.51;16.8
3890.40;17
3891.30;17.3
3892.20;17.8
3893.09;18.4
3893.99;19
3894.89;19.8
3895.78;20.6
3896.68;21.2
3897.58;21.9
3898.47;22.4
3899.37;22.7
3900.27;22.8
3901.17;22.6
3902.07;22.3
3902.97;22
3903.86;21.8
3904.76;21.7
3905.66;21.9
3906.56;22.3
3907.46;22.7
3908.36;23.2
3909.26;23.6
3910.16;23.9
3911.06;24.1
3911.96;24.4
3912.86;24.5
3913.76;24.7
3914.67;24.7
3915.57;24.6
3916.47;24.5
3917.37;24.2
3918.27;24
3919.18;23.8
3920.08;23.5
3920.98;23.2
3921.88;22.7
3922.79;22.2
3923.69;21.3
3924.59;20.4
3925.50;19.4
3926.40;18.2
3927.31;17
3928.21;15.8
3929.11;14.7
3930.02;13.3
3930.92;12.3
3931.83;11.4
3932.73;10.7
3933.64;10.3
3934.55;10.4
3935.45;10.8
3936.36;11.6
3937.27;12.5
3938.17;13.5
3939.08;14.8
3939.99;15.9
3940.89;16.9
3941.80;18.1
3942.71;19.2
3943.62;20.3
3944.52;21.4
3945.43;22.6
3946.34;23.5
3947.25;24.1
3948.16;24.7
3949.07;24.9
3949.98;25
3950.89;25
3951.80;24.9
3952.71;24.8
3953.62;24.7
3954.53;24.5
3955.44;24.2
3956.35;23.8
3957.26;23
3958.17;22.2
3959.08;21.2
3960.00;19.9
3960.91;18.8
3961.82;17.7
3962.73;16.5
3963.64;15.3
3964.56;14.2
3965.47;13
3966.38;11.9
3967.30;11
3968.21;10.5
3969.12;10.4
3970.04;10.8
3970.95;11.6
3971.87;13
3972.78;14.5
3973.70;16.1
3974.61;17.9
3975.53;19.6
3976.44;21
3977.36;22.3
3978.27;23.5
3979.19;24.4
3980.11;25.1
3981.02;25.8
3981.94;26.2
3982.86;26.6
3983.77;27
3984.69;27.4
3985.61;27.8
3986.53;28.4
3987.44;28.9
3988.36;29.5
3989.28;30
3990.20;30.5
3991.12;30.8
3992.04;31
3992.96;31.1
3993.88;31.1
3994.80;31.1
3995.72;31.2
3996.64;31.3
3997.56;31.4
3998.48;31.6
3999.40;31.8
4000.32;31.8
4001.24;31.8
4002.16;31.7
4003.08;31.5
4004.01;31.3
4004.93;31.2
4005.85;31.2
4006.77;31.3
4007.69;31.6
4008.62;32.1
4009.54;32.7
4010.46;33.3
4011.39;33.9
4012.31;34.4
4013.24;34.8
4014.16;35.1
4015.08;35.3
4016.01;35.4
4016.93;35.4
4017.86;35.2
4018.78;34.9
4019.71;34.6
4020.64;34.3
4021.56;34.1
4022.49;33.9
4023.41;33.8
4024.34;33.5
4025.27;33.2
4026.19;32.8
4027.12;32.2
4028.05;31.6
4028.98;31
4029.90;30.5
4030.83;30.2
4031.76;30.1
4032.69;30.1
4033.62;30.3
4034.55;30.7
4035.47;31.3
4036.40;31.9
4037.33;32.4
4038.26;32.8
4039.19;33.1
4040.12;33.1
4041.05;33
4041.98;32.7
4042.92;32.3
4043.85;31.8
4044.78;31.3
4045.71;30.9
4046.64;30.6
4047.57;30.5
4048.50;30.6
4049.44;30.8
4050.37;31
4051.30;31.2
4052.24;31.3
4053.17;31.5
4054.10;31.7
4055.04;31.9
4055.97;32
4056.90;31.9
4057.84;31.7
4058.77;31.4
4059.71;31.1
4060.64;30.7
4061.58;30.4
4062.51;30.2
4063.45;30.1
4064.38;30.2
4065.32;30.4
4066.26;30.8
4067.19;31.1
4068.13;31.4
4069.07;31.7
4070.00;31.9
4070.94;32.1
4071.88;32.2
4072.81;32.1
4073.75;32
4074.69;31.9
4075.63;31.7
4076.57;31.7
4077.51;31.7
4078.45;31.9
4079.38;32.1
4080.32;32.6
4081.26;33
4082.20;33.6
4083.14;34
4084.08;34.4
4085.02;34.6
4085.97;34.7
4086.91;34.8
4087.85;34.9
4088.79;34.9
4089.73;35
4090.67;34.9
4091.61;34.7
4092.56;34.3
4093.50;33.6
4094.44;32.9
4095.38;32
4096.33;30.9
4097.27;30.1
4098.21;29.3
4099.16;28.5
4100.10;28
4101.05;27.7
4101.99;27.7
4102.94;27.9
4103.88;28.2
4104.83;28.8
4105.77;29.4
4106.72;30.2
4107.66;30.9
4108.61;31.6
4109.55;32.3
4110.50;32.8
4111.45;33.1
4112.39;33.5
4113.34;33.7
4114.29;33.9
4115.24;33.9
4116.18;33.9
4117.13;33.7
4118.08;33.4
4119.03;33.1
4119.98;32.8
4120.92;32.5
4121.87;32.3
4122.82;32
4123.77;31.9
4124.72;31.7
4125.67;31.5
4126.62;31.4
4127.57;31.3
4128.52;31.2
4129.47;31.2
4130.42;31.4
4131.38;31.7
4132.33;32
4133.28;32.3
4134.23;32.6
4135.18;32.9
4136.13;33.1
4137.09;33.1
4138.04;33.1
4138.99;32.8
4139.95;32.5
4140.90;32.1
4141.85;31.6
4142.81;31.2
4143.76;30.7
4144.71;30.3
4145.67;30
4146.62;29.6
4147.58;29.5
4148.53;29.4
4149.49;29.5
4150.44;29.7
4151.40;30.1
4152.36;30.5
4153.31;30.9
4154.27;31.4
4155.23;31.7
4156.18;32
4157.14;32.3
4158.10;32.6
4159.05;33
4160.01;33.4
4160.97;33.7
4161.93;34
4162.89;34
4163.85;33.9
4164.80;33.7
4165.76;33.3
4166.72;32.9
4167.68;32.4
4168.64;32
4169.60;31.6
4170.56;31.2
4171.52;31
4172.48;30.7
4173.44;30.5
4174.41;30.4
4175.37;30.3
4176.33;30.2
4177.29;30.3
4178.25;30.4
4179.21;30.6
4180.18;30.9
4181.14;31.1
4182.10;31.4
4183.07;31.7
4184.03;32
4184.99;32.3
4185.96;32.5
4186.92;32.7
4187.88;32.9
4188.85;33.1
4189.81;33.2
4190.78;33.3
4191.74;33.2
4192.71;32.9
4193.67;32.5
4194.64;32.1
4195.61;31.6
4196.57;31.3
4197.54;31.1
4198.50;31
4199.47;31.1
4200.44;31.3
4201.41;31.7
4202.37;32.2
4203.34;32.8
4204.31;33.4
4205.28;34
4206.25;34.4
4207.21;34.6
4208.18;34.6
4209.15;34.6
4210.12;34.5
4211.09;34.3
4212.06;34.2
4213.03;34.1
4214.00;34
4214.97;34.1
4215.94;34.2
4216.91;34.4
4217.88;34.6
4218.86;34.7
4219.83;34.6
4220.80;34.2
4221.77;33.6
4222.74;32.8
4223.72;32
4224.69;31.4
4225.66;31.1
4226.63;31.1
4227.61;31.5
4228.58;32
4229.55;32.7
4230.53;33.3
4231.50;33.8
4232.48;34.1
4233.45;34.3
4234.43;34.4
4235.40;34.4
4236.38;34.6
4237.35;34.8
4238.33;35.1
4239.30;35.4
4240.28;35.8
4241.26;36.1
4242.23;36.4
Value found 1.8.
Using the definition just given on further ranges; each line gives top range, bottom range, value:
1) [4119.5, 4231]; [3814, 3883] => 2.25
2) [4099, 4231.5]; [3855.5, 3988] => 1.85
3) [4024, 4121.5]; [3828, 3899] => 2.06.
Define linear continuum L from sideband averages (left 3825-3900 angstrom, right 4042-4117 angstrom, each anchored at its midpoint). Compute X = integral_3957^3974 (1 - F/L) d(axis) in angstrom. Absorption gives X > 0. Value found 6.20 angstrom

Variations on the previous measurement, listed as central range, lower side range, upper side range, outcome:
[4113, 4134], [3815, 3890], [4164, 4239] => -2.33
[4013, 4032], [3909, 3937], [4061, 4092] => -3.83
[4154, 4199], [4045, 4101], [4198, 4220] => 1.56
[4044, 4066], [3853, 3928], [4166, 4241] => -3.58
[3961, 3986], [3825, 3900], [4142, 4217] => 4.37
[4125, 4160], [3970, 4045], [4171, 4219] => 0.30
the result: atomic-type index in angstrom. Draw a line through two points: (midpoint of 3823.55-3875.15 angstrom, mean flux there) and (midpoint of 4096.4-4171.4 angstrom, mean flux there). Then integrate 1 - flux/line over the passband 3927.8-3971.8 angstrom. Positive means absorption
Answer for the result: 8.9 angstrom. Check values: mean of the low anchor 16.5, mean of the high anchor 31.6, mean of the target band 17.4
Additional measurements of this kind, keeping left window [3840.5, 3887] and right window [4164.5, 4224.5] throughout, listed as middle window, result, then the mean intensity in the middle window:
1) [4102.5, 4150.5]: -3.6 angstrom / 31.7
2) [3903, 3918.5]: -2.9 angstrom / 23.5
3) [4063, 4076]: -2.1 angstrom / 31.4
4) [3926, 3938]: 4.5 angstrom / 13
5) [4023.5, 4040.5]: -4.4 angstrom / 31.8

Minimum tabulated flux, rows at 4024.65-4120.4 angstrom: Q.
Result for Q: 27.7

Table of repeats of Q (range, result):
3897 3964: 10.3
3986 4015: 28.4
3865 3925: 16.7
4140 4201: 29.4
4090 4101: 28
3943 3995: 10.4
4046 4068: 30.1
